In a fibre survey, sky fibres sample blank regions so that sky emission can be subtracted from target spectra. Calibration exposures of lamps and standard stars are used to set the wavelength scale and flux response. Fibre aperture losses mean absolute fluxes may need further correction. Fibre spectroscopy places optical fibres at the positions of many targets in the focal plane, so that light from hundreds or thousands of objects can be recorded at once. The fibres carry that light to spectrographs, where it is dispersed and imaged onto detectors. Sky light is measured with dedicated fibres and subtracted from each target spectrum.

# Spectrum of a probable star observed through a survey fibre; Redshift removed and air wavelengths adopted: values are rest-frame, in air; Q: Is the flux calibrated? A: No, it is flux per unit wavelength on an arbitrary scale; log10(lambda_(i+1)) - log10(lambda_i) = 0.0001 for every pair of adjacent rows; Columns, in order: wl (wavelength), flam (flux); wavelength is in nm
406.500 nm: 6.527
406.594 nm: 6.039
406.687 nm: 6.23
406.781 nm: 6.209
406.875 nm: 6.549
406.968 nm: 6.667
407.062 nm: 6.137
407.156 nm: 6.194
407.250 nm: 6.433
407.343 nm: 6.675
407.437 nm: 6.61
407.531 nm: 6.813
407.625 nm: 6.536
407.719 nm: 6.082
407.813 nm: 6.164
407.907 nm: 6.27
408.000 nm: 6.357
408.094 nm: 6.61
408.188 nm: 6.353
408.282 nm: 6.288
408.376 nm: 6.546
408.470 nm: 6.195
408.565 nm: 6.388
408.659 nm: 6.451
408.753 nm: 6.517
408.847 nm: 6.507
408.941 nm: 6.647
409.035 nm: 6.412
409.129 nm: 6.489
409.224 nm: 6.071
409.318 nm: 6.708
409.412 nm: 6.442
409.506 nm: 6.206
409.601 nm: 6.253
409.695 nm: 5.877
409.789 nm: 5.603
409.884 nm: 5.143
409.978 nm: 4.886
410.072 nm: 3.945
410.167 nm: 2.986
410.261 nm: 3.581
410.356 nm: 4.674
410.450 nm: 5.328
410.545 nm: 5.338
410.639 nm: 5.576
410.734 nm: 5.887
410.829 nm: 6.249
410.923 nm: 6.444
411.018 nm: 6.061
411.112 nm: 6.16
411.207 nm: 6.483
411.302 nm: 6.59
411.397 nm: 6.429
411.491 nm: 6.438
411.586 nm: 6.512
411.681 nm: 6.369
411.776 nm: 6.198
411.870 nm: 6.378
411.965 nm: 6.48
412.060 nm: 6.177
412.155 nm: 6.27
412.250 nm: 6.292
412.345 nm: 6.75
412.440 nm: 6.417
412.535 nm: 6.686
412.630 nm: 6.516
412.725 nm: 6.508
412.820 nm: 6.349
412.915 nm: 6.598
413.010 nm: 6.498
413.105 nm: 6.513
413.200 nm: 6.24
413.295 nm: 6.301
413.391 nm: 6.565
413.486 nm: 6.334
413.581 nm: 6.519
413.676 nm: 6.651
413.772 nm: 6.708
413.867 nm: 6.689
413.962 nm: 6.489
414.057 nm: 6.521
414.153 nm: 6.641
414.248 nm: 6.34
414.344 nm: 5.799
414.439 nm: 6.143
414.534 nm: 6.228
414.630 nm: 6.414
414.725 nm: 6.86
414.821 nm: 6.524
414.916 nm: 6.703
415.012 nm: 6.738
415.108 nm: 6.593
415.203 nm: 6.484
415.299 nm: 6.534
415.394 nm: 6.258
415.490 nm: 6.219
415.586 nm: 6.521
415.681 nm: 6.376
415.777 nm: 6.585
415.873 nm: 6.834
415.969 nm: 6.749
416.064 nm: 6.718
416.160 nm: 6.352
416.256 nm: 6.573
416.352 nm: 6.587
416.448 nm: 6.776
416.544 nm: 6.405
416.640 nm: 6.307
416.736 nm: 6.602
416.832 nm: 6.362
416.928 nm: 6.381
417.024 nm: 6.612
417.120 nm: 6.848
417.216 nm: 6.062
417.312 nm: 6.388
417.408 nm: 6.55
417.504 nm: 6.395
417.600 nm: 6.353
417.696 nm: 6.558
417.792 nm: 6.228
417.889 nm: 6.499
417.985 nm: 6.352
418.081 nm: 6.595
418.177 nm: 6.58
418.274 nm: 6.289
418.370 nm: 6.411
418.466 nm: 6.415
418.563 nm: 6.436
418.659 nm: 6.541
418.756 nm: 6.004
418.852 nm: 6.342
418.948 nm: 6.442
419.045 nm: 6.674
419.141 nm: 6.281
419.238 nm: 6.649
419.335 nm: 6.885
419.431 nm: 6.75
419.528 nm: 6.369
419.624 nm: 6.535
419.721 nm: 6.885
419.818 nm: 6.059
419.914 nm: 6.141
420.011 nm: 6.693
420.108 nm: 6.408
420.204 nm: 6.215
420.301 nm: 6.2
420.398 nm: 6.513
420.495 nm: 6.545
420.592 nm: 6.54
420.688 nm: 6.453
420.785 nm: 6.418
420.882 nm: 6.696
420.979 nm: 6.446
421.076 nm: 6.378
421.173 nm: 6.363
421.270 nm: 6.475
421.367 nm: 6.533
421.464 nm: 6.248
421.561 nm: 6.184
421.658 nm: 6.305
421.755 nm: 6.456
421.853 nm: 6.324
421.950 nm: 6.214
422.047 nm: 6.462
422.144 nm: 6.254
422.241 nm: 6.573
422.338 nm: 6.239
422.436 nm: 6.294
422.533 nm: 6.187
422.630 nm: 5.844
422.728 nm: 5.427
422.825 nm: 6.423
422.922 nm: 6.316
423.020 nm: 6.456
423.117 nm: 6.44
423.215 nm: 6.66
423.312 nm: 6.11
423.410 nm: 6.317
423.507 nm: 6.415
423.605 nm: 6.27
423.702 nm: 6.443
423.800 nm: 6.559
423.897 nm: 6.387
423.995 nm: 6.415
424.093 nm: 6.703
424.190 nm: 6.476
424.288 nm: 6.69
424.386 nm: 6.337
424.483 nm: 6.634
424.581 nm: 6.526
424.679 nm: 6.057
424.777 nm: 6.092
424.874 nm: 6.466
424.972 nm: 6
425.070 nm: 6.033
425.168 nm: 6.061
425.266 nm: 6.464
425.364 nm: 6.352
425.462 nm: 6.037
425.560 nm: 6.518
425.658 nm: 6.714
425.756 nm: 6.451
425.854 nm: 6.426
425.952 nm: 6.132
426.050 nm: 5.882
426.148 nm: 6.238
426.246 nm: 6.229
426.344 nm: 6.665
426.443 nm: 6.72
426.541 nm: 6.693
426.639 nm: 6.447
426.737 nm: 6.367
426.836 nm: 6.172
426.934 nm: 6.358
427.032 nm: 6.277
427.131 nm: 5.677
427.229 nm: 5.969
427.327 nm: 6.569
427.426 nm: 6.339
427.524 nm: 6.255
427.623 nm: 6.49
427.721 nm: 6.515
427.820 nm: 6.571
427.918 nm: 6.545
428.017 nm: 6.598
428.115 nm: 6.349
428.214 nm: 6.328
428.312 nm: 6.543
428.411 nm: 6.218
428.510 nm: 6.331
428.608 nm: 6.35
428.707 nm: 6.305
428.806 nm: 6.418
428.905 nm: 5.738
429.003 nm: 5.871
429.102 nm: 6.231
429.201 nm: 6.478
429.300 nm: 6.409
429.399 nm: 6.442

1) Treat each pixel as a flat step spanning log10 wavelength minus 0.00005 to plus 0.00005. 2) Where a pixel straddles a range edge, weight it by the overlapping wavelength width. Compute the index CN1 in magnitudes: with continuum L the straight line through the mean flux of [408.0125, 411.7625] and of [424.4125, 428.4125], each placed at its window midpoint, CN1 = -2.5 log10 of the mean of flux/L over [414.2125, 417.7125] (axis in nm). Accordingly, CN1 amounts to -0.07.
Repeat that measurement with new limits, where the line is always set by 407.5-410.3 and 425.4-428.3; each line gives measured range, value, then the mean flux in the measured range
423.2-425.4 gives -0.01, 6.36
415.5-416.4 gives -0.08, 6.57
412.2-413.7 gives -0.07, 6.48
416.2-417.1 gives -0.06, 6.52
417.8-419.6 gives -0.05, 6.47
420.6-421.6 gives -0.03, 6.43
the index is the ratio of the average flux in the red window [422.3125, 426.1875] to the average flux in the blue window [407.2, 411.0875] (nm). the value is 1.1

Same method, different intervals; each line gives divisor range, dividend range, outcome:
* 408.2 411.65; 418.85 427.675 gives 1.08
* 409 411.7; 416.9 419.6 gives 1.12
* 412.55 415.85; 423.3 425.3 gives 0.98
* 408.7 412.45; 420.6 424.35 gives 1.07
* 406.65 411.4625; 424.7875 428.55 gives 1.05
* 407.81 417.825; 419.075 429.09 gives 1.01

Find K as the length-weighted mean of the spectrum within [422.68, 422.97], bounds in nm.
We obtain 6.07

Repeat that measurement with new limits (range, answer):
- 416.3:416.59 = 6.58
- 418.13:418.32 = 6.41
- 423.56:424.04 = 6.42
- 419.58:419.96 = 6.4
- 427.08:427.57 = 6.16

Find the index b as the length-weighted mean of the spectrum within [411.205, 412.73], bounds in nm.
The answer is 6.44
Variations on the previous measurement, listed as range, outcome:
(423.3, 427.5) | 6.34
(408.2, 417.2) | 6.26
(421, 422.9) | 6.28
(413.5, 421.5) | 6.48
